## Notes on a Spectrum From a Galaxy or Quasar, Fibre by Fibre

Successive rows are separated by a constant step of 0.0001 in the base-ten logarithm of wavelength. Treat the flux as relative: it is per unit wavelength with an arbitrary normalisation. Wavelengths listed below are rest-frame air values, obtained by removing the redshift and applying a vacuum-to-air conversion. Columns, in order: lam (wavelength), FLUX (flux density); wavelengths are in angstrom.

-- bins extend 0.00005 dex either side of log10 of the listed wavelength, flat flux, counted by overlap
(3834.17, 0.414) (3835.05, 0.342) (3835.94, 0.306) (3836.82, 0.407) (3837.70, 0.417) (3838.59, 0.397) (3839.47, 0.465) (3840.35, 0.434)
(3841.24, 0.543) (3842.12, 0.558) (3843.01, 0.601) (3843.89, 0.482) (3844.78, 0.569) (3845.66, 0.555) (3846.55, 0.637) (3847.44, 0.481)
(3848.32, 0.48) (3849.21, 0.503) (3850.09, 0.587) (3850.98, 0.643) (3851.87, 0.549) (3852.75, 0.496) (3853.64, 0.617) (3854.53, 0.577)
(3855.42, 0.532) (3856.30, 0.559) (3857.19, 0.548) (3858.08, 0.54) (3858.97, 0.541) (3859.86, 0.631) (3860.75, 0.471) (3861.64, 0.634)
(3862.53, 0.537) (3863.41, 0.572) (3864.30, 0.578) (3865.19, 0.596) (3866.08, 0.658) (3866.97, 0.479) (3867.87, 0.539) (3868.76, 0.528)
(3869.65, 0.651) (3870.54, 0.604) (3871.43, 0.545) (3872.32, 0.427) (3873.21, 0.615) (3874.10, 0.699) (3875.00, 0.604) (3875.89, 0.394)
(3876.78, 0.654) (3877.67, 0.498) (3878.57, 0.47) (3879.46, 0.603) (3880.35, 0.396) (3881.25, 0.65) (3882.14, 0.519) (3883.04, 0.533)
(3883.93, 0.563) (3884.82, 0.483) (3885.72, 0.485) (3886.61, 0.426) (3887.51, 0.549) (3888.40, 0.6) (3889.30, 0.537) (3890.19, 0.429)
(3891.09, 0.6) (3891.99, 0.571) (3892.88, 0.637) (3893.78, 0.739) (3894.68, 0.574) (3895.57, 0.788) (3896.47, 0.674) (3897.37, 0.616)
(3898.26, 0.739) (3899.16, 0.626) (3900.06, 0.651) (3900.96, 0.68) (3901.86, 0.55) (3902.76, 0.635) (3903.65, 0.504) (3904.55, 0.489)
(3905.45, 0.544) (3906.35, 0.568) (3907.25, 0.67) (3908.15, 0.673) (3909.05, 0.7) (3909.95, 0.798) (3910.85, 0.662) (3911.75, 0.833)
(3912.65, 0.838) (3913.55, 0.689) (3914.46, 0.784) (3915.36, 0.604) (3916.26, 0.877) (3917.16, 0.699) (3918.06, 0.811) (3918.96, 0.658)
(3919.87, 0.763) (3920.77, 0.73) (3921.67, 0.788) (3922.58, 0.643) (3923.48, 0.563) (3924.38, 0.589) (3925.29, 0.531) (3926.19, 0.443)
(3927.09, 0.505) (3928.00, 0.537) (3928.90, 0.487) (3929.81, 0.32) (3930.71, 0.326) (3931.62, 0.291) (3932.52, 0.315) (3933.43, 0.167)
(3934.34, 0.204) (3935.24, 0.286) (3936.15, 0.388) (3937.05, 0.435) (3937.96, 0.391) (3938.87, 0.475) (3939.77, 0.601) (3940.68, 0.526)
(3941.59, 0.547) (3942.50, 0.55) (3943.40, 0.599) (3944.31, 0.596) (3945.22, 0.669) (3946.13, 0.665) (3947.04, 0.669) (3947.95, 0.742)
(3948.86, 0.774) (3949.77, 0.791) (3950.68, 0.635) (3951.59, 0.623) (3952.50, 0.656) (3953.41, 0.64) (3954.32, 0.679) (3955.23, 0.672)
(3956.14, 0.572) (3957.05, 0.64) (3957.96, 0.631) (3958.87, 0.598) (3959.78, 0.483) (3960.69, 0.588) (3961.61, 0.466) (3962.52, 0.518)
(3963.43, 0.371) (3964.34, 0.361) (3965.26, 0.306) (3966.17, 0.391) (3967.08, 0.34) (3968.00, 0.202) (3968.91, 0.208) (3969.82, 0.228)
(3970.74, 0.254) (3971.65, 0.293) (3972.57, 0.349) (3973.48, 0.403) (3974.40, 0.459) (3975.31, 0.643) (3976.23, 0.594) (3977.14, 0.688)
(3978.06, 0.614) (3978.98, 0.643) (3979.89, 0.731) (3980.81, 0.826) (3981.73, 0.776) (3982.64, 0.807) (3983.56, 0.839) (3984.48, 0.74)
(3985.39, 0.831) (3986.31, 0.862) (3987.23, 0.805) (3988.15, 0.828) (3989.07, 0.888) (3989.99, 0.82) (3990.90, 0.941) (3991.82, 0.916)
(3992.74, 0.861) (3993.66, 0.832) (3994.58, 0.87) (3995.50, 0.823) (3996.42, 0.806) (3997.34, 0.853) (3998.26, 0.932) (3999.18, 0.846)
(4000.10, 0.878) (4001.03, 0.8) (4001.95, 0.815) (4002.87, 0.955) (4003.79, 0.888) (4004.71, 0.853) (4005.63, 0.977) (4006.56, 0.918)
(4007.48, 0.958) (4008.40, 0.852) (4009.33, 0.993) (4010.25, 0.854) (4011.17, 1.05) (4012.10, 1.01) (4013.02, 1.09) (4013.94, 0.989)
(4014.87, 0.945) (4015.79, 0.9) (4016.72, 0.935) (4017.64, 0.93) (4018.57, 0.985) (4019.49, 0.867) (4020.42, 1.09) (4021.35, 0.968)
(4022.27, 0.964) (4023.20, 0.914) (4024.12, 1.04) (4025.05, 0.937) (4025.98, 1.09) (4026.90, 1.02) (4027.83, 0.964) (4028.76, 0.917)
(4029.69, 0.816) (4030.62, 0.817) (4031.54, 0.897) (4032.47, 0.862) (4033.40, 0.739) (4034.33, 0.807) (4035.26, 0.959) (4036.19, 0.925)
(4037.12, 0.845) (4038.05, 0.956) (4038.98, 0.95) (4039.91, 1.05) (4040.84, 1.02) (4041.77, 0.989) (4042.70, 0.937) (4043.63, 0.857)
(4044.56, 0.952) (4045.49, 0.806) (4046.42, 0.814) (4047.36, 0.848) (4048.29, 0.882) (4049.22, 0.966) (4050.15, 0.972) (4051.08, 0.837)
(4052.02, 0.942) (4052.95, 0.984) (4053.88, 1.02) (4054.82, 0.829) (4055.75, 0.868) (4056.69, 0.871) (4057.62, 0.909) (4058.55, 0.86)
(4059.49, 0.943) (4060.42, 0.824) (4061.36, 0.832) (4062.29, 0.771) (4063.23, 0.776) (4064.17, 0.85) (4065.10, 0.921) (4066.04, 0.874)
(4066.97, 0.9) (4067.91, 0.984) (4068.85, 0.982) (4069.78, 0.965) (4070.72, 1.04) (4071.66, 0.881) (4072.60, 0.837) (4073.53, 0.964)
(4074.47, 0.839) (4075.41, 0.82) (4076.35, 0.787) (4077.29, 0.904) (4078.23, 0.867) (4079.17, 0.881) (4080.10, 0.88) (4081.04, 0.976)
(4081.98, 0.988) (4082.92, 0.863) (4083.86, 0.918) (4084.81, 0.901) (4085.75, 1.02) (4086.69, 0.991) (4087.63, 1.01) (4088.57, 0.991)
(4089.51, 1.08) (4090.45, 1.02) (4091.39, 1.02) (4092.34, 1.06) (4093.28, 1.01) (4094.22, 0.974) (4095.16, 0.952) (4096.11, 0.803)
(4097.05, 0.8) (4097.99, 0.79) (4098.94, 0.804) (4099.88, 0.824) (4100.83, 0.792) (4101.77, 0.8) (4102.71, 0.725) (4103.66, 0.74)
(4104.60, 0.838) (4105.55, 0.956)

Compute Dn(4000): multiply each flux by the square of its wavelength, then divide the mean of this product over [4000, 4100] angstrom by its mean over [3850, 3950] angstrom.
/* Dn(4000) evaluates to 1.72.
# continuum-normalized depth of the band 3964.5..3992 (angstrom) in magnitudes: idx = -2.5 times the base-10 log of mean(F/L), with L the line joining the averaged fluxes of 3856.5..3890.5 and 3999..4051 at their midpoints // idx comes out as 0.33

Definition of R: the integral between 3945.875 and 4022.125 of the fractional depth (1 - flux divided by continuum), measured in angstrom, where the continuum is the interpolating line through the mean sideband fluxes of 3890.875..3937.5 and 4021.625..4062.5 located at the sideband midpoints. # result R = 4.4 angstrom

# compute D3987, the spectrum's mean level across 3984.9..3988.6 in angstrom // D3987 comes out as 0.831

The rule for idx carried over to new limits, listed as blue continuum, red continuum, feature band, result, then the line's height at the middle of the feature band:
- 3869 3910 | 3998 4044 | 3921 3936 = 0.48 mag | 0.687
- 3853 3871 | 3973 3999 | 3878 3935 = 0.10 mag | 0.642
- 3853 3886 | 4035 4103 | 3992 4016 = -0.14 mag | 0.793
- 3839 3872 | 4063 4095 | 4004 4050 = -0.11 mag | 0.847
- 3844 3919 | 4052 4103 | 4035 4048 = -0.09 mag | 0.848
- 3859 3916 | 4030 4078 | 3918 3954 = 0.25 mag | 0.684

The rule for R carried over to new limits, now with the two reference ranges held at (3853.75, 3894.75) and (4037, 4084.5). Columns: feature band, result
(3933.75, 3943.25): 3.3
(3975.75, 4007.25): -2.1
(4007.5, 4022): -2.6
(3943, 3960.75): 1.3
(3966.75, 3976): 4.9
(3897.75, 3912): -0.7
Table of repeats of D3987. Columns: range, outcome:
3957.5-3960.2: 0.573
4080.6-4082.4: 0.982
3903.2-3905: 0.499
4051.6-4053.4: 0.965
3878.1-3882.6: 0.526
